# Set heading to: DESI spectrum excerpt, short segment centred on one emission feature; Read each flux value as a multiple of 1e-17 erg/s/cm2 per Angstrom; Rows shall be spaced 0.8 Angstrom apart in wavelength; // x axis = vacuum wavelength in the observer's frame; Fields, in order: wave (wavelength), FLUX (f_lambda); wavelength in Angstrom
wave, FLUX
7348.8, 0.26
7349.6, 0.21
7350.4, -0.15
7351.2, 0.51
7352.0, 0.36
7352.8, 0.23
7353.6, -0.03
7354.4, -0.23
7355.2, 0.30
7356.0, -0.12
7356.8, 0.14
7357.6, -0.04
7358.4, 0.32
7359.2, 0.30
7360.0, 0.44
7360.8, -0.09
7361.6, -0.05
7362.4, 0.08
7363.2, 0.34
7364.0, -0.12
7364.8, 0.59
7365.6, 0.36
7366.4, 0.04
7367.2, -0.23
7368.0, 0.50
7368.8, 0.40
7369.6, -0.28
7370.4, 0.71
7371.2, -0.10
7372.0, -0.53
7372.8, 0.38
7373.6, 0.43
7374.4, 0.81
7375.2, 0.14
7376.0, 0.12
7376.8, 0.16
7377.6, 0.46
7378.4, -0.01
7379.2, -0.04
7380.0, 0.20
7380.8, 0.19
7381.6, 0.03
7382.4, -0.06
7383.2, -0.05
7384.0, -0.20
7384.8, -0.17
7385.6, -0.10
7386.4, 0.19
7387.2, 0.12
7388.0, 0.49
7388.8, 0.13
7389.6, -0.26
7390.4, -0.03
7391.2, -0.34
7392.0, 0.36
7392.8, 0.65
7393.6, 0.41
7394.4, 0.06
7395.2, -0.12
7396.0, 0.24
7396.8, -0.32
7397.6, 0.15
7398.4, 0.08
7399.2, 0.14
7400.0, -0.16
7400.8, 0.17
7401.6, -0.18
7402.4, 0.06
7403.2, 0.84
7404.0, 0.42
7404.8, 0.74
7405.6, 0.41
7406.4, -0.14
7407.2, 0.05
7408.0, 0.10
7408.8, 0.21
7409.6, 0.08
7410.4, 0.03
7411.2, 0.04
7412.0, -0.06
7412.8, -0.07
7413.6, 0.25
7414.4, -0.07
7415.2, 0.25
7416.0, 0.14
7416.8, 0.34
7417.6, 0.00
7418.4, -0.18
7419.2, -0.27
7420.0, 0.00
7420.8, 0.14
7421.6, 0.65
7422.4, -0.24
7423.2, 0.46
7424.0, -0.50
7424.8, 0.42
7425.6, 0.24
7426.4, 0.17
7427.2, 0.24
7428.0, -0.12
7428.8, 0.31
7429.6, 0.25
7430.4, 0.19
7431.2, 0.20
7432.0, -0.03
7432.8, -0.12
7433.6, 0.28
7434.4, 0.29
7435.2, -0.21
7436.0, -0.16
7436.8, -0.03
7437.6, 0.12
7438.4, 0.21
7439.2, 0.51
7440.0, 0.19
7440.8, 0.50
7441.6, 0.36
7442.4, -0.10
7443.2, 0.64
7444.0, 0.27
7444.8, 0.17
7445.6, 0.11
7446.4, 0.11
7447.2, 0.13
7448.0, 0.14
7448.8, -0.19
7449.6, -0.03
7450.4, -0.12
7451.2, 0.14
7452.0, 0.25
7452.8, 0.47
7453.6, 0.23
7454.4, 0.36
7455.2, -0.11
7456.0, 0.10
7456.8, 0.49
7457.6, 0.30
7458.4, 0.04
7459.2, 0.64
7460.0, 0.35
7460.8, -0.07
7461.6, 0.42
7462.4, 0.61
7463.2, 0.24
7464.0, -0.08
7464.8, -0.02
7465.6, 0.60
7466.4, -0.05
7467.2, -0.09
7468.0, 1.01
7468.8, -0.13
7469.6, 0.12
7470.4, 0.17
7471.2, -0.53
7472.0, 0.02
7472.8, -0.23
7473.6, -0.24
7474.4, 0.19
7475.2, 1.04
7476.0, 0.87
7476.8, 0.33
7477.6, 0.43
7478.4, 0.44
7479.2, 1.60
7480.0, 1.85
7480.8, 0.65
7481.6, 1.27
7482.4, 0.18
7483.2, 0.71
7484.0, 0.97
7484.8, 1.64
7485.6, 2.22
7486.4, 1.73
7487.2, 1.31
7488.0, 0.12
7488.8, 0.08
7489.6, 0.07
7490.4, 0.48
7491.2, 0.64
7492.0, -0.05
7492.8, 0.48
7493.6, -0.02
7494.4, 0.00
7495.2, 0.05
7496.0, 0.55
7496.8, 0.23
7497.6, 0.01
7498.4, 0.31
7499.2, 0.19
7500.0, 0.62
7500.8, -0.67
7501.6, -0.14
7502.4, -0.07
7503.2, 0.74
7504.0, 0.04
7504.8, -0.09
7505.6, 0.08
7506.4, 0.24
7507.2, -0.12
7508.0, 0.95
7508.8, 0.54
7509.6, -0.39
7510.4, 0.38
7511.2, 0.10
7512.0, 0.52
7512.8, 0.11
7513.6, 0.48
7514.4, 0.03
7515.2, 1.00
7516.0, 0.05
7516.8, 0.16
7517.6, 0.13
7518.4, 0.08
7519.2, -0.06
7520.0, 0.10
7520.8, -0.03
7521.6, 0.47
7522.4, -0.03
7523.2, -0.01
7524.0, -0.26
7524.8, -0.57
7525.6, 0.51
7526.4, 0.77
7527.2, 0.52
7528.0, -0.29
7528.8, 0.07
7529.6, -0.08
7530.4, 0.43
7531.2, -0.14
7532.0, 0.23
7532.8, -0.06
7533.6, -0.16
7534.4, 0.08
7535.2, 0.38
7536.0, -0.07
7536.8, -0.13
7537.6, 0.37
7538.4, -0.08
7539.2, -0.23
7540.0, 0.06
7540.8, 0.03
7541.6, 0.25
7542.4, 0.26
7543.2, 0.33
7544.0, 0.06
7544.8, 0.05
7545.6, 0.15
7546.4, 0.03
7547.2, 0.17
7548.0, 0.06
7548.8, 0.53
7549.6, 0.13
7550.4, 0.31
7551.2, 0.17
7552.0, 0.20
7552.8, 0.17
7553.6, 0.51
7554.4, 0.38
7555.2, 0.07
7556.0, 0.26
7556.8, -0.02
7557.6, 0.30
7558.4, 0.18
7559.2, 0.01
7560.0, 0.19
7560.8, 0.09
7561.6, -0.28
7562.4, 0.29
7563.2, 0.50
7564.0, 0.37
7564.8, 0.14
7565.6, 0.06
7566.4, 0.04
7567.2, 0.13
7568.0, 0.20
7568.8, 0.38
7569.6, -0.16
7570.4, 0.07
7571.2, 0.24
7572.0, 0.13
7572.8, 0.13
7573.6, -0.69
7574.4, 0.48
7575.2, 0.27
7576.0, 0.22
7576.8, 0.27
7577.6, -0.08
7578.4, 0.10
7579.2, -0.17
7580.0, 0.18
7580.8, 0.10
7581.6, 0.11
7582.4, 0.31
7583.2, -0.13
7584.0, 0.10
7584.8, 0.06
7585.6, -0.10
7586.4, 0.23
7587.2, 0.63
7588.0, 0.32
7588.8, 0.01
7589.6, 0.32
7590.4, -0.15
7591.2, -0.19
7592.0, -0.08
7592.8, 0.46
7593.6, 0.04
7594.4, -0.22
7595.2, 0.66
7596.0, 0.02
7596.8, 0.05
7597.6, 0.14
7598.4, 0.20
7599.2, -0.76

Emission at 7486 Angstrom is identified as [O II] 3727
